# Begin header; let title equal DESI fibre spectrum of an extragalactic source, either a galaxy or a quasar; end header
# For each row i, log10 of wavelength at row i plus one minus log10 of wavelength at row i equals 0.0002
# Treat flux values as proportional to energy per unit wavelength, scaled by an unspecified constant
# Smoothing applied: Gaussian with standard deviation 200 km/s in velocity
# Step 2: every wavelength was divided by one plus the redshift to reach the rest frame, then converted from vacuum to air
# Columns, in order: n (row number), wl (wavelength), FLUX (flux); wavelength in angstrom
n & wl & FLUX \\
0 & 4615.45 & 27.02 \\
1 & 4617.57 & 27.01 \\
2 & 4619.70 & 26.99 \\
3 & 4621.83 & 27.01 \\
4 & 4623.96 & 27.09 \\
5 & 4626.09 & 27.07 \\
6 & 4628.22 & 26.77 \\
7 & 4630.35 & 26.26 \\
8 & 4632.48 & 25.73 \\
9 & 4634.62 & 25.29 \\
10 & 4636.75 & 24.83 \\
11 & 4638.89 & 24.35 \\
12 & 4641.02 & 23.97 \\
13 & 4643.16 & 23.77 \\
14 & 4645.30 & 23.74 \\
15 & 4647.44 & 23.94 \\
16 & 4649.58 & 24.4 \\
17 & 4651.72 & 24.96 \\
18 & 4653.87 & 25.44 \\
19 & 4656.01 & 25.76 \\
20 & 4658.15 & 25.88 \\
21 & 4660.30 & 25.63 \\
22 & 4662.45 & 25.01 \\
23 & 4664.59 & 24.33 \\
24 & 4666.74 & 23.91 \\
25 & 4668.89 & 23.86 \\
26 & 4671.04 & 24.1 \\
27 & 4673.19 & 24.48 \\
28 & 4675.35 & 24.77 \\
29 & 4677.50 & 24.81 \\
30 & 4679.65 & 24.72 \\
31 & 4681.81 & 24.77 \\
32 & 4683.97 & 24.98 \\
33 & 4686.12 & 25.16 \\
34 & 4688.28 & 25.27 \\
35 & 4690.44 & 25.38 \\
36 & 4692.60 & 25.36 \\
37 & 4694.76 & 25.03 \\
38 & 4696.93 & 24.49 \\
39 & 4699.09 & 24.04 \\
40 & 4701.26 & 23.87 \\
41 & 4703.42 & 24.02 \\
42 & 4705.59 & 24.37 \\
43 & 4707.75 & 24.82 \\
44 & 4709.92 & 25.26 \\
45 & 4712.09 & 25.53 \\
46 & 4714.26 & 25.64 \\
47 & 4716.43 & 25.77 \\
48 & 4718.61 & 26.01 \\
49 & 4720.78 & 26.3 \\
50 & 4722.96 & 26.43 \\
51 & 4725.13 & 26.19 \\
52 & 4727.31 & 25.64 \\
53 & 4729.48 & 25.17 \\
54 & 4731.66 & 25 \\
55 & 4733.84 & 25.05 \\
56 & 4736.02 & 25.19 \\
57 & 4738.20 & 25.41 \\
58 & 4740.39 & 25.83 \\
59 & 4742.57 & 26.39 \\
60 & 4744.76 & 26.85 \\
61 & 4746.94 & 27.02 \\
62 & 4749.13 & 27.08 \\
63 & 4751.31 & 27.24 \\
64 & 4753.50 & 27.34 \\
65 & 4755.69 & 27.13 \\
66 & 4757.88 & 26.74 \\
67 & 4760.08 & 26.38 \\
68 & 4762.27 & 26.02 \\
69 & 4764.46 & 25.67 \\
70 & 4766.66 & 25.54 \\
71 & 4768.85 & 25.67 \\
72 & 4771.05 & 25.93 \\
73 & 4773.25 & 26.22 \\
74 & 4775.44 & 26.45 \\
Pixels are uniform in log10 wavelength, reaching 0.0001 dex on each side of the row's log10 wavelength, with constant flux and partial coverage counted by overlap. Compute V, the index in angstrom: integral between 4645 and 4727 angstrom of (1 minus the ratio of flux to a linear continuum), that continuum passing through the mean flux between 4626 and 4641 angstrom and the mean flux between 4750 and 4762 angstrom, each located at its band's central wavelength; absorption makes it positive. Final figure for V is 3.6 angstrom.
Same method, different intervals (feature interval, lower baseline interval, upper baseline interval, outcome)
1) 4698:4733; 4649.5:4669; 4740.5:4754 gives 1.3 angstrom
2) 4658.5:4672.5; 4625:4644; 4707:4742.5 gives 0.5 angstrom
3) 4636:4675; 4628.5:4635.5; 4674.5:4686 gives 1.2 angstrom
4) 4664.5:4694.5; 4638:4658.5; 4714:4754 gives 0.5 angstrom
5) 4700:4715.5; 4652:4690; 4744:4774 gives 0.5 angstrom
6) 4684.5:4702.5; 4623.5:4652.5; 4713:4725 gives 0.6 angstrom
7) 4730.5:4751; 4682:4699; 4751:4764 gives 0.2 angstrom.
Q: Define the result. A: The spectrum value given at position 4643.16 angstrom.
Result 23.77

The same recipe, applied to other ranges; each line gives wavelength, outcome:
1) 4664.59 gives 24.33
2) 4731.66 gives 25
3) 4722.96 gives 26.43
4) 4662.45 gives 25.01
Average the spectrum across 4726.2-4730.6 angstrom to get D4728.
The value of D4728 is 25.4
